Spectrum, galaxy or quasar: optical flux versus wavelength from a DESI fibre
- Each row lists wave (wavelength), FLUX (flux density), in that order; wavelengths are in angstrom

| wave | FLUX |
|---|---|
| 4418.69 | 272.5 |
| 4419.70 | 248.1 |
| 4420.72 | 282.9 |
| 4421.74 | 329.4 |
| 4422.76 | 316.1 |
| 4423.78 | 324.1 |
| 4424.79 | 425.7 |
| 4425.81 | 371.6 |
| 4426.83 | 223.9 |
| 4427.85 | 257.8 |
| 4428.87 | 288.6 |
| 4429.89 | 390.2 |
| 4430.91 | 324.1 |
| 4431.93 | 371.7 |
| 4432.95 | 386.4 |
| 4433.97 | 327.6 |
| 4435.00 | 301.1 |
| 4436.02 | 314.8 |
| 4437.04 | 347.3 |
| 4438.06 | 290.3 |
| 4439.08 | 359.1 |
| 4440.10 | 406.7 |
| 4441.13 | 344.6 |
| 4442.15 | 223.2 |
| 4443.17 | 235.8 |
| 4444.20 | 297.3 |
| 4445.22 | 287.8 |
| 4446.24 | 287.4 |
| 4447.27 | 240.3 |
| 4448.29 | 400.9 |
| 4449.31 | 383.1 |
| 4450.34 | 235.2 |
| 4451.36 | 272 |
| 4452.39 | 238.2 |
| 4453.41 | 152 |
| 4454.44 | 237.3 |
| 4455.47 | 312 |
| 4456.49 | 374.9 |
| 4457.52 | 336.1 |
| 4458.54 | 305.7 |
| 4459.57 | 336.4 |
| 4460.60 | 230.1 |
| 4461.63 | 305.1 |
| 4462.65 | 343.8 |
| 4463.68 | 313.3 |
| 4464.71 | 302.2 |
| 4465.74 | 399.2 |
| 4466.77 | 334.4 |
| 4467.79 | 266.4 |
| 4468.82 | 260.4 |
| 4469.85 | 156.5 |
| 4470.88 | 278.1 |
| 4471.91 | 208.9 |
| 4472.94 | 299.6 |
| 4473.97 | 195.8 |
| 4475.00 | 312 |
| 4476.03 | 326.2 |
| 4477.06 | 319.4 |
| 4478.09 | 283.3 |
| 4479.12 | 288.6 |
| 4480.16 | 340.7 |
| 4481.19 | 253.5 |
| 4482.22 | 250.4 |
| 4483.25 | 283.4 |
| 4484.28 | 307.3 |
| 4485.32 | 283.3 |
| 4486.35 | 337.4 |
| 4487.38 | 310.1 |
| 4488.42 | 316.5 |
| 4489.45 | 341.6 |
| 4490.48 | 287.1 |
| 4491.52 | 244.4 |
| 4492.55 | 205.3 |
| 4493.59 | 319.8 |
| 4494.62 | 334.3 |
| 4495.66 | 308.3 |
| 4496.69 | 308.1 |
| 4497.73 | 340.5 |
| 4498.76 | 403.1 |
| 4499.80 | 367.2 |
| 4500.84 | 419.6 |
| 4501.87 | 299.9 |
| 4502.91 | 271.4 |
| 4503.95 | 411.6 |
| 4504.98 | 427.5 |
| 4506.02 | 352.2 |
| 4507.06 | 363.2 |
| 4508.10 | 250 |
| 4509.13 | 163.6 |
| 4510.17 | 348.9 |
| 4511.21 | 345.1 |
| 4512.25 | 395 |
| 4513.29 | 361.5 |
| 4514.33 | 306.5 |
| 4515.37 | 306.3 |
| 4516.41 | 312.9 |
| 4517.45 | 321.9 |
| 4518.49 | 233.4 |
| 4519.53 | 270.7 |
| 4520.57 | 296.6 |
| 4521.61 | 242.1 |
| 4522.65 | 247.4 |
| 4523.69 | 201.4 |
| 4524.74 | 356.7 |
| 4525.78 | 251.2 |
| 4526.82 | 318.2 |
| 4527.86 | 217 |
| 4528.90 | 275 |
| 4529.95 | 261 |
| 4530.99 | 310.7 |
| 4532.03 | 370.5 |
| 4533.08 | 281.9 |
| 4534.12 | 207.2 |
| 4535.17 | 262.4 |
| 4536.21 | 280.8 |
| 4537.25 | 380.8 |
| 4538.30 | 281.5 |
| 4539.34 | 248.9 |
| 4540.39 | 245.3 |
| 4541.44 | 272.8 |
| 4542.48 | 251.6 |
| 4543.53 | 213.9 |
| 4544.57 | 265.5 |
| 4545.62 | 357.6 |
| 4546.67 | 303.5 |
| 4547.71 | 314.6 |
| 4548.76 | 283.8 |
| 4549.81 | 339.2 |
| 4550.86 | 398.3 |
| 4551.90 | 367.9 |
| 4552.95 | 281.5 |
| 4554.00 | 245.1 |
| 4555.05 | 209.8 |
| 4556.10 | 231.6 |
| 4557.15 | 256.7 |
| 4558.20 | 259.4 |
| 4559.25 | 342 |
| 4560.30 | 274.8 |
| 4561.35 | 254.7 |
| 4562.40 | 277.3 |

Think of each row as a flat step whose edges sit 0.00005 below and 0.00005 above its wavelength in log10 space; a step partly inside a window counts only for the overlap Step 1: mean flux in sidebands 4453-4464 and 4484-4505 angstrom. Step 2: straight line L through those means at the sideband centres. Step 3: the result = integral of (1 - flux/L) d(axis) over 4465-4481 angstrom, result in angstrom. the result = 1.2 angstrom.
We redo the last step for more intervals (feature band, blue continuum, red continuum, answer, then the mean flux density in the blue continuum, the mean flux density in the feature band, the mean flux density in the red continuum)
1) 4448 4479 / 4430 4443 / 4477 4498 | 2.4 angstrom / 332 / 290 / 297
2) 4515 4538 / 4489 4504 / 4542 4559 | 1.5 angstrom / 321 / 282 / 287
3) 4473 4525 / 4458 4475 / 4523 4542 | -4.7 angstrom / 284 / 307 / 279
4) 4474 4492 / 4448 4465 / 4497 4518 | 1.2 angstrom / 297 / 296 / 338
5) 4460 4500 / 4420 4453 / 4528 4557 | 0.8 angstrom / 314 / 296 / 285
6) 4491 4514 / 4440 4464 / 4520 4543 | -3.8 angstrom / 294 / 329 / 276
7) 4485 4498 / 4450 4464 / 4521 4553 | -0.7 angstrom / 285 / 302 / 287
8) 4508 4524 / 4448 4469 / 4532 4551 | 0.1 angstrom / 301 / 290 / 288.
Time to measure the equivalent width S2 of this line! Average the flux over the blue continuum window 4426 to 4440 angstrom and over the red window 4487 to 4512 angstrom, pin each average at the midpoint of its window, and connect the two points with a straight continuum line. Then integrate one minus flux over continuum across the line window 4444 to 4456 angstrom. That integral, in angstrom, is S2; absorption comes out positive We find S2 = 1.7 angstrom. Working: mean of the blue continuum 325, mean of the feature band 278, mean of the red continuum 323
